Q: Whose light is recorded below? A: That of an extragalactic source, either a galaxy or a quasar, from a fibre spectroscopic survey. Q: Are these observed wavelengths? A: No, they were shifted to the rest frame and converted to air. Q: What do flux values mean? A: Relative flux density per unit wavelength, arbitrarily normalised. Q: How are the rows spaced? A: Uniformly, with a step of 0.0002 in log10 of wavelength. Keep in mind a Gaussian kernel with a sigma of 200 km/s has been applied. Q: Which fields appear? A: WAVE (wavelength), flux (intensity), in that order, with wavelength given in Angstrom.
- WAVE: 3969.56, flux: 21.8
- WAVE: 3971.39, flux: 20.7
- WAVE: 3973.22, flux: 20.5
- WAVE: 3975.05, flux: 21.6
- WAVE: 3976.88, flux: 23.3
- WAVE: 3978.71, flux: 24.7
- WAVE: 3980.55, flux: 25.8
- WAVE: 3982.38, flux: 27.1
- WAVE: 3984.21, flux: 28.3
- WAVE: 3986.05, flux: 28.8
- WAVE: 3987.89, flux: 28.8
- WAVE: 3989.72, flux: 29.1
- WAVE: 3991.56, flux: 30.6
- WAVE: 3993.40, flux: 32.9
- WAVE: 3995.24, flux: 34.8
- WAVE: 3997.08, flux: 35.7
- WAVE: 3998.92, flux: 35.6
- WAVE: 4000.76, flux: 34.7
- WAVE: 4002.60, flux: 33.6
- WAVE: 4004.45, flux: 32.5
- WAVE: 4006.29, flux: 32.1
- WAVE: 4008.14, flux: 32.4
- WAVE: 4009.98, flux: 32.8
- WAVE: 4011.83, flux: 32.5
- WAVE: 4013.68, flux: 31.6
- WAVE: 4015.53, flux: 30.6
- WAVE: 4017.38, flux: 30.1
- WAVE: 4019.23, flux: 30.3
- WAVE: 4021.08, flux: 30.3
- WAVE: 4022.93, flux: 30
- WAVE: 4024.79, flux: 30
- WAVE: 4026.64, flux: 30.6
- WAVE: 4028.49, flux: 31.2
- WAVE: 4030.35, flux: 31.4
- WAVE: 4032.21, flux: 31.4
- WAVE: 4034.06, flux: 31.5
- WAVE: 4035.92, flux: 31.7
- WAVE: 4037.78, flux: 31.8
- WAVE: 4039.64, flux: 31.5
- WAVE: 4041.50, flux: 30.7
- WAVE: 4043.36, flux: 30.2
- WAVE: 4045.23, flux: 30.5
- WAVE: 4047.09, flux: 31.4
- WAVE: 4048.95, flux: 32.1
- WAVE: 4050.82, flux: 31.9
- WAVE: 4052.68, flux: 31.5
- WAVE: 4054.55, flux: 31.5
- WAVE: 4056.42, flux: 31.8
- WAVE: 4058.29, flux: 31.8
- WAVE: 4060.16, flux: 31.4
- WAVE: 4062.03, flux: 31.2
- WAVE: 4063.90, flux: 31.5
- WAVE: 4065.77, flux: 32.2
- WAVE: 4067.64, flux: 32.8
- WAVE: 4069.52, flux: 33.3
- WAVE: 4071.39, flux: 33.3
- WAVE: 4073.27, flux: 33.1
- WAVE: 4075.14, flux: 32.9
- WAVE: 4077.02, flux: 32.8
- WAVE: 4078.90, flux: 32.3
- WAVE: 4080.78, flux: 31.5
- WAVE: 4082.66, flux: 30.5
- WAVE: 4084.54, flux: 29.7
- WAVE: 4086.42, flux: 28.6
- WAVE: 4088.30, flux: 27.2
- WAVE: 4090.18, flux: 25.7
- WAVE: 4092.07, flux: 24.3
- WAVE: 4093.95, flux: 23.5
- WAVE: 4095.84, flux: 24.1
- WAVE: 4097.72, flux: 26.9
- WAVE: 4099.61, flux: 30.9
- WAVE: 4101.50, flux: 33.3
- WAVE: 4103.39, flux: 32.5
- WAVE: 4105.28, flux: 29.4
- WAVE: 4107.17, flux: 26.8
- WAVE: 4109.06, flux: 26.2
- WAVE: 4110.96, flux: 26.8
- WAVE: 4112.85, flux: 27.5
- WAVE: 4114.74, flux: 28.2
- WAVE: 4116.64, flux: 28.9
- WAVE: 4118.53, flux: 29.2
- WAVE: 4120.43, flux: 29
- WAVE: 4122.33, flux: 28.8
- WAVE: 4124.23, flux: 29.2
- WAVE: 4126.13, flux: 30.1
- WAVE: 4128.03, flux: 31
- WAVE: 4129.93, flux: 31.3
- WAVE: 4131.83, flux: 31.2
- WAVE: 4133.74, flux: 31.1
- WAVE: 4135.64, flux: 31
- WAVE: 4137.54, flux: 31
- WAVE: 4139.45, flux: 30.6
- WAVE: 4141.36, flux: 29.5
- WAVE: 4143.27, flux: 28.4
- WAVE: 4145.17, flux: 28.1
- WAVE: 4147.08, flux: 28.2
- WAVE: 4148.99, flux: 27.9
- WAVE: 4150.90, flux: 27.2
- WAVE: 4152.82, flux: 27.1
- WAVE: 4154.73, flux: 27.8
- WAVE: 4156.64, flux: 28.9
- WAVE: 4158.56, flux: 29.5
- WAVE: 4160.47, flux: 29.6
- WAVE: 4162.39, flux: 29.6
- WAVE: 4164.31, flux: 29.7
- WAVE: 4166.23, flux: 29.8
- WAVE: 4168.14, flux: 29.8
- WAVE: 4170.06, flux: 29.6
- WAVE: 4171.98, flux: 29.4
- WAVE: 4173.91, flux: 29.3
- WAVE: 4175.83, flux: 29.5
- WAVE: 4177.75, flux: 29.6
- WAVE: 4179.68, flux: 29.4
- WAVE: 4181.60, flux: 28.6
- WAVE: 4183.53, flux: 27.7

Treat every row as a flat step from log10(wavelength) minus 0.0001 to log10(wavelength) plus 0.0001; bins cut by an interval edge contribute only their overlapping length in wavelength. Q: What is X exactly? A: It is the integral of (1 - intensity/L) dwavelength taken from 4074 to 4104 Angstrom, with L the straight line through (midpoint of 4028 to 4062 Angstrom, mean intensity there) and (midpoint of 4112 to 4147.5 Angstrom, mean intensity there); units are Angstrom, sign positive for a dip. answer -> 1.3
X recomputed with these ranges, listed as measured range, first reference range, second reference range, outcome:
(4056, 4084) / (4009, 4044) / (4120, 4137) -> -1.2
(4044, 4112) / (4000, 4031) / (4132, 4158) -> 0.4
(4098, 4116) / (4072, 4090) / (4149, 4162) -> 0.6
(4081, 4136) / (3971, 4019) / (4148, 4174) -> 0.9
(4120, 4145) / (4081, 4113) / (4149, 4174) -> -1.4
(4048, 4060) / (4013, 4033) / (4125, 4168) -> -0.5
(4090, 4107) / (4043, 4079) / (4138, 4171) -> 1.6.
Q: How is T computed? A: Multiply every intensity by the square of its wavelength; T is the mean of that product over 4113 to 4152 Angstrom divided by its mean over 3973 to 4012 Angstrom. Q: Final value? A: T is 1.0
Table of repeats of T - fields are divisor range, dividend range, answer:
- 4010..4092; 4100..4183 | 0.98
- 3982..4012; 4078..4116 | 0.93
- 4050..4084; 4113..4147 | 0.96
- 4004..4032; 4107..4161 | 0.98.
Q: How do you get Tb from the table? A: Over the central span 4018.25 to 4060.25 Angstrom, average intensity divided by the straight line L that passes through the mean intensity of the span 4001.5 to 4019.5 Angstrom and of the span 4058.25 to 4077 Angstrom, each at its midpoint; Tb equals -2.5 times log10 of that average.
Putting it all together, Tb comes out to 0.035 mag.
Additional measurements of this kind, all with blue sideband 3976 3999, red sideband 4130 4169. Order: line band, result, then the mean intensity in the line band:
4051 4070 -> -0.09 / 31.9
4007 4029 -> -0.06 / 31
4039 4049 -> -0.06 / 31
